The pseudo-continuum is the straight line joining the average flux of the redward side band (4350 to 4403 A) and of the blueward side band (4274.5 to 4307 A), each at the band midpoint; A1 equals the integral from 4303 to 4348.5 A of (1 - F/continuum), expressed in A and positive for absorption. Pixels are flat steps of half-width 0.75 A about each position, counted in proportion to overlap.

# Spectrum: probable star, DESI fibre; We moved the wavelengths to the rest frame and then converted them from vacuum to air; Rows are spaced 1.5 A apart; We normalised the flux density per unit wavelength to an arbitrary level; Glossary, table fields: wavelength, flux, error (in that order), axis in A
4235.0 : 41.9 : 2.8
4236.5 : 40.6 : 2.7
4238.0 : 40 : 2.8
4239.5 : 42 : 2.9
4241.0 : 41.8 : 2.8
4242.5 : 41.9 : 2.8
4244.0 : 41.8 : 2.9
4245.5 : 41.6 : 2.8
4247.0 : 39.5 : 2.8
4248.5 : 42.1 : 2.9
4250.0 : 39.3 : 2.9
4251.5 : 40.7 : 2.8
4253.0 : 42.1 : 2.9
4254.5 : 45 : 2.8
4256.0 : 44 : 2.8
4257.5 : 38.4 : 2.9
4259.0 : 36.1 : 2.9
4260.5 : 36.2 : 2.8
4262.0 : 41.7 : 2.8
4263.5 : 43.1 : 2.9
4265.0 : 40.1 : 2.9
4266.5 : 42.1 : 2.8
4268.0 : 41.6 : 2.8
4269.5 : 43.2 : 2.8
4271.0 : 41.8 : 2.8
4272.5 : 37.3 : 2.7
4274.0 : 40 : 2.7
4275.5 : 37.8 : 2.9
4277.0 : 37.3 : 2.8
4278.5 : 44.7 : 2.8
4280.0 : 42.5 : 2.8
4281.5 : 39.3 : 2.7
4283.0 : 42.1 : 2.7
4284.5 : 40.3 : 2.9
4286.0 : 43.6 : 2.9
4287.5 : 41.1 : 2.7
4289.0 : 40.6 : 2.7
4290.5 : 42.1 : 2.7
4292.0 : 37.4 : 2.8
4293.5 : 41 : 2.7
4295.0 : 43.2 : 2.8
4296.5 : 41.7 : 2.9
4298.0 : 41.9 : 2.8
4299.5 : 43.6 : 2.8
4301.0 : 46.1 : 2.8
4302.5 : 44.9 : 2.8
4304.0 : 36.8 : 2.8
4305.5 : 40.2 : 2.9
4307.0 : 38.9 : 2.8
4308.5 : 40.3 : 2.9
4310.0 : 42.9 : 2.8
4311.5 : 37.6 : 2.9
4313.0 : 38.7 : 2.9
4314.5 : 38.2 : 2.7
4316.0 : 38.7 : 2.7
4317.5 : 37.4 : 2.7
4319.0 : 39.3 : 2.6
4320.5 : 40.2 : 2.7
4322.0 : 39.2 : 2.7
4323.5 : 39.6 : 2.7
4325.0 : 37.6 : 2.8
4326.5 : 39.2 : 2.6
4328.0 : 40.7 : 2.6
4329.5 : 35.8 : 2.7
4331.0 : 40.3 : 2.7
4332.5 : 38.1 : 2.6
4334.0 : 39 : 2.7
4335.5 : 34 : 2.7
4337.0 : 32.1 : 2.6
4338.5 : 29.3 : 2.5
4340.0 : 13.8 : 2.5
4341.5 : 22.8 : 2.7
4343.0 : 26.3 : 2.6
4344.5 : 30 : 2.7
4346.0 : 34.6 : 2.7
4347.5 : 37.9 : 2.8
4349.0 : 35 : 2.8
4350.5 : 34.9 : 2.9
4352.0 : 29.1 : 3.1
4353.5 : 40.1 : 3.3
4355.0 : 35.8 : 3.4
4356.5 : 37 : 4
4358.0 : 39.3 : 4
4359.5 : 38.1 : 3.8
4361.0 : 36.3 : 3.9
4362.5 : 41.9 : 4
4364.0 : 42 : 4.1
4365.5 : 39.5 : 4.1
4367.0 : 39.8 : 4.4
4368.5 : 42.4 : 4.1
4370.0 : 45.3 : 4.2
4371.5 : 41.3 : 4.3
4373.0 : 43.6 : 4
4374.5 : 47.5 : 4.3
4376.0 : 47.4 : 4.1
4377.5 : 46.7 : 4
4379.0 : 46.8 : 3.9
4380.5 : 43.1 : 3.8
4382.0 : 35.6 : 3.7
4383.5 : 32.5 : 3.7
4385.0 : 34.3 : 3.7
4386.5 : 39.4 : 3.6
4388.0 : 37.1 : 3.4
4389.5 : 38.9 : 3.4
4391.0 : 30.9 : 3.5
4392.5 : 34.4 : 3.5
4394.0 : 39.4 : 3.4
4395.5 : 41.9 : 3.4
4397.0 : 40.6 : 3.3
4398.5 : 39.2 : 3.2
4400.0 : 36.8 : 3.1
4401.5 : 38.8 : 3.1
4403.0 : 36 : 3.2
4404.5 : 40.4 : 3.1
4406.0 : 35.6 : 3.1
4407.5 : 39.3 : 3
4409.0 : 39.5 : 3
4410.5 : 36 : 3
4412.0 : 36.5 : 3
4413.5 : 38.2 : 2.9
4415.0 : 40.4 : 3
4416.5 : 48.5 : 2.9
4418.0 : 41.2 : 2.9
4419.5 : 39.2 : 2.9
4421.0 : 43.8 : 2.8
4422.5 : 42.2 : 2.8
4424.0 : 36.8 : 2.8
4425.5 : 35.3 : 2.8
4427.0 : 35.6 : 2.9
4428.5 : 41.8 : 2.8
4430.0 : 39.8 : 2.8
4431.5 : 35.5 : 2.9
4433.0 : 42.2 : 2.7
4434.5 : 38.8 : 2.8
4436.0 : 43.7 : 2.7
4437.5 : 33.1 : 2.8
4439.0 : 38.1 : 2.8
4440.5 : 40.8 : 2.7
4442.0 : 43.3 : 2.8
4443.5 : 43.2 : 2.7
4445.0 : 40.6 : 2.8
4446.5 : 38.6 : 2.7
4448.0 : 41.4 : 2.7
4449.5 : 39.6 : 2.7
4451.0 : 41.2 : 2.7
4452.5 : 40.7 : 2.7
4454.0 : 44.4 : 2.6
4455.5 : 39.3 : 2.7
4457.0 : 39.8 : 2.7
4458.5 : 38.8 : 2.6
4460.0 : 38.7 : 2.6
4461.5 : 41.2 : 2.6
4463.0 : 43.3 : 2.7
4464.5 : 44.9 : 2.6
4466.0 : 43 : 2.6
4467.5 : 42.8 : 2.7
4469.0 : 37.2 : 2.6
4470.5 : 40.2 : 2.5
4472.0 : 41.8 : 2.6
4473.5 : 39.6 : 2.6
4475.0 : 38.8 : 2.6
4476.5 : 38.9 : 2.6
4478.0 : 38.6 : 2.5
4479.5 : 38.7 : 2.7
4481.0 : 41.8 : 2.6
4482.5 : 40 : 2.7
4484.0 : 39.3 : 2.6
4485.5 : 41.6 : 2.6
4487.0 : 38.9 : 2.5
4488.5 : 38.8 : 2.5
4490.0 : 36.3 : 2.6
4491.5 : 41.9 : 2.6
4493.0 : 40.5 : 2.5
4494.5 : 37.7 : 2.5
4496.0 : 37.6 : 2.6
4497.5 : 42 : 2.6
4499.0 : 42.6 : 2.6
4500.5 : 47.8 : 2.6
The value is 5.0 A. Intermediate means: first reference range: 41.3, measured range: 36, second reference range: 39.3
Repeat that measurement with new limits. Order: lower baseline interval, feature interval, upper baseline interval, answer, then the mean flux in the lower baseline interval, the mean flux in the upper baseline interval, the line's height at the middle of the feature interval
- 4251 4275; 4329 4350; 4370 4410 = 4.20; 40.8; 39.6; 40.1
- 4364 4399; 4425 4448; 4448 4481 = 0.60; 40.4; 40.6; 40.5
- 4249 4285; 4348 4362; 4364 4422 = 1.35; 40.7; 40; 40.2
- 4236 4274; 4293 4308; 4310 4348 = -1.72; 40.9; 35.4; 37.5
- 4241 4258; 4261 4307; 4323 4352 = -3.43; 41.6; 33.6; 38.4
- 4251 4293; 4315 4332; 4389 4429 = 0.49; 40.8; 38.8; 40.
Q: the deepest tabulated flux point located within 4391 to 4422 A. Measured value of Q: 30.9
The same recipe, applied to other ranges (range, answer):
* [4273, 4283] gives 37.3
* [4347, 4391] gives 29.1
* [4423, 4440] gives 33.1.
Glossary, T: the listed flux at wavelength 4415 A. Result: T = 40.4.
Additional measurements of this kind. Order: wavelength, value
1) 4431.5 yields 35.5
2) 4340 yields 13.8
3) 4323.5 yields 39.6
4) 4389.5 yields 38.9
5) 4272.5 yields 37.3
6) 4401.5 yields 38.8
